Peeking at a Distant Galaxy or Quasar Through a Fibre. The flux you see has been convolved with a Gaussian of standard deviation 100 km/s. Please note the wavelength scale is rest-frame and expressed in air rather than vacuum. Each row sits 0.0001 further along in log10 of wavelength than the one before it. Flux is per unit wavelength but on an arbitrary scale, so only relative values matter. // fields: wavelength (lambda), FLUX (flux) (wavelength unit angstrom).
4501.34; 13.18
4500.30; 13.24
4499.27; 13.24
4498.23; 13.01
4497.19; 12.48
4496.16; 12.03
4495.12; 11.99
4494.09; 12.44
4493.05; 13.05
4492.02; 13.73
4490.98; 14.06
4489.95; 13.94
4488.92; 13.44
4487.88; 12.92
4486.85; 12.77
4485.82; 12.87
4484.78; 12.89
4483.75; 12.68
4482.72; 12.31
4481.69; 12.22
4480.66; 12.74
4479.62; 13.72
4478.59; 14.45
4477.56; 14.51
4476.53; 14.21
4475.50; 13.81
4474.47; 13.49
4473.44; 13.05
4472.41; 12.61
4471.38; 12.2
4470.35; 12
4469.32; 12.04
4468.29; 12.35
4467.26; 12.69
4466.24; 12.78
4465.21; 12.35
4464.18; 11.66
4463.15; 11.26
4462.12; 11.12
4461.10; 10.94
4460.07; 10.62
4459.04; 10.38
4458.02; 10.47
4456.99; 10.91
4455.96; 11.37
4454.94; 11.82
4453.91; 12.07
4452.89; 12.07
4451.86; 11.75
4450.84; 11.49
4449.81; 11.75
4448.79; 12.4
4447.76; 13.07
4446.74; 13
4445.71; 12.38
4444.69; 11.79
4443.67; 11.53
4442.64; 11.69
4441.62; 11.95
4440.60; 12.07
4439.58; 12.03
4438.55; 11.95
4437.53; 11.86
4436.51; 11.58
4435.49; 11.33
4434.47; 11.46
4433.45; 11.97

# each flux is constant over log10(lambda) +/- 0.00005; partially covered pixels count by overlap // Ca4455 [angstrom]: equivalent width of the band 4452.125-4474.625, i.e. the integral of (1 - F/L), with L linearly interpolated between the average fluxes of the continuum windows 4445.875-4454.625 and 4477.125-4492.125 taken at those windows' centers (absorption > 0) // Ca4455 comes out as 1.4 angstrom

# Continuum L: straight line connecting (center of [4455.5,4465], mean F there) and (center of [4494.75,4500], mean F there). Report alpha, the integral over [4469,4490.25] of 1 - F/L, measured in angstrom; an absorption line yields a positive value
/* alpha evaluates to -2.3 angstrom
